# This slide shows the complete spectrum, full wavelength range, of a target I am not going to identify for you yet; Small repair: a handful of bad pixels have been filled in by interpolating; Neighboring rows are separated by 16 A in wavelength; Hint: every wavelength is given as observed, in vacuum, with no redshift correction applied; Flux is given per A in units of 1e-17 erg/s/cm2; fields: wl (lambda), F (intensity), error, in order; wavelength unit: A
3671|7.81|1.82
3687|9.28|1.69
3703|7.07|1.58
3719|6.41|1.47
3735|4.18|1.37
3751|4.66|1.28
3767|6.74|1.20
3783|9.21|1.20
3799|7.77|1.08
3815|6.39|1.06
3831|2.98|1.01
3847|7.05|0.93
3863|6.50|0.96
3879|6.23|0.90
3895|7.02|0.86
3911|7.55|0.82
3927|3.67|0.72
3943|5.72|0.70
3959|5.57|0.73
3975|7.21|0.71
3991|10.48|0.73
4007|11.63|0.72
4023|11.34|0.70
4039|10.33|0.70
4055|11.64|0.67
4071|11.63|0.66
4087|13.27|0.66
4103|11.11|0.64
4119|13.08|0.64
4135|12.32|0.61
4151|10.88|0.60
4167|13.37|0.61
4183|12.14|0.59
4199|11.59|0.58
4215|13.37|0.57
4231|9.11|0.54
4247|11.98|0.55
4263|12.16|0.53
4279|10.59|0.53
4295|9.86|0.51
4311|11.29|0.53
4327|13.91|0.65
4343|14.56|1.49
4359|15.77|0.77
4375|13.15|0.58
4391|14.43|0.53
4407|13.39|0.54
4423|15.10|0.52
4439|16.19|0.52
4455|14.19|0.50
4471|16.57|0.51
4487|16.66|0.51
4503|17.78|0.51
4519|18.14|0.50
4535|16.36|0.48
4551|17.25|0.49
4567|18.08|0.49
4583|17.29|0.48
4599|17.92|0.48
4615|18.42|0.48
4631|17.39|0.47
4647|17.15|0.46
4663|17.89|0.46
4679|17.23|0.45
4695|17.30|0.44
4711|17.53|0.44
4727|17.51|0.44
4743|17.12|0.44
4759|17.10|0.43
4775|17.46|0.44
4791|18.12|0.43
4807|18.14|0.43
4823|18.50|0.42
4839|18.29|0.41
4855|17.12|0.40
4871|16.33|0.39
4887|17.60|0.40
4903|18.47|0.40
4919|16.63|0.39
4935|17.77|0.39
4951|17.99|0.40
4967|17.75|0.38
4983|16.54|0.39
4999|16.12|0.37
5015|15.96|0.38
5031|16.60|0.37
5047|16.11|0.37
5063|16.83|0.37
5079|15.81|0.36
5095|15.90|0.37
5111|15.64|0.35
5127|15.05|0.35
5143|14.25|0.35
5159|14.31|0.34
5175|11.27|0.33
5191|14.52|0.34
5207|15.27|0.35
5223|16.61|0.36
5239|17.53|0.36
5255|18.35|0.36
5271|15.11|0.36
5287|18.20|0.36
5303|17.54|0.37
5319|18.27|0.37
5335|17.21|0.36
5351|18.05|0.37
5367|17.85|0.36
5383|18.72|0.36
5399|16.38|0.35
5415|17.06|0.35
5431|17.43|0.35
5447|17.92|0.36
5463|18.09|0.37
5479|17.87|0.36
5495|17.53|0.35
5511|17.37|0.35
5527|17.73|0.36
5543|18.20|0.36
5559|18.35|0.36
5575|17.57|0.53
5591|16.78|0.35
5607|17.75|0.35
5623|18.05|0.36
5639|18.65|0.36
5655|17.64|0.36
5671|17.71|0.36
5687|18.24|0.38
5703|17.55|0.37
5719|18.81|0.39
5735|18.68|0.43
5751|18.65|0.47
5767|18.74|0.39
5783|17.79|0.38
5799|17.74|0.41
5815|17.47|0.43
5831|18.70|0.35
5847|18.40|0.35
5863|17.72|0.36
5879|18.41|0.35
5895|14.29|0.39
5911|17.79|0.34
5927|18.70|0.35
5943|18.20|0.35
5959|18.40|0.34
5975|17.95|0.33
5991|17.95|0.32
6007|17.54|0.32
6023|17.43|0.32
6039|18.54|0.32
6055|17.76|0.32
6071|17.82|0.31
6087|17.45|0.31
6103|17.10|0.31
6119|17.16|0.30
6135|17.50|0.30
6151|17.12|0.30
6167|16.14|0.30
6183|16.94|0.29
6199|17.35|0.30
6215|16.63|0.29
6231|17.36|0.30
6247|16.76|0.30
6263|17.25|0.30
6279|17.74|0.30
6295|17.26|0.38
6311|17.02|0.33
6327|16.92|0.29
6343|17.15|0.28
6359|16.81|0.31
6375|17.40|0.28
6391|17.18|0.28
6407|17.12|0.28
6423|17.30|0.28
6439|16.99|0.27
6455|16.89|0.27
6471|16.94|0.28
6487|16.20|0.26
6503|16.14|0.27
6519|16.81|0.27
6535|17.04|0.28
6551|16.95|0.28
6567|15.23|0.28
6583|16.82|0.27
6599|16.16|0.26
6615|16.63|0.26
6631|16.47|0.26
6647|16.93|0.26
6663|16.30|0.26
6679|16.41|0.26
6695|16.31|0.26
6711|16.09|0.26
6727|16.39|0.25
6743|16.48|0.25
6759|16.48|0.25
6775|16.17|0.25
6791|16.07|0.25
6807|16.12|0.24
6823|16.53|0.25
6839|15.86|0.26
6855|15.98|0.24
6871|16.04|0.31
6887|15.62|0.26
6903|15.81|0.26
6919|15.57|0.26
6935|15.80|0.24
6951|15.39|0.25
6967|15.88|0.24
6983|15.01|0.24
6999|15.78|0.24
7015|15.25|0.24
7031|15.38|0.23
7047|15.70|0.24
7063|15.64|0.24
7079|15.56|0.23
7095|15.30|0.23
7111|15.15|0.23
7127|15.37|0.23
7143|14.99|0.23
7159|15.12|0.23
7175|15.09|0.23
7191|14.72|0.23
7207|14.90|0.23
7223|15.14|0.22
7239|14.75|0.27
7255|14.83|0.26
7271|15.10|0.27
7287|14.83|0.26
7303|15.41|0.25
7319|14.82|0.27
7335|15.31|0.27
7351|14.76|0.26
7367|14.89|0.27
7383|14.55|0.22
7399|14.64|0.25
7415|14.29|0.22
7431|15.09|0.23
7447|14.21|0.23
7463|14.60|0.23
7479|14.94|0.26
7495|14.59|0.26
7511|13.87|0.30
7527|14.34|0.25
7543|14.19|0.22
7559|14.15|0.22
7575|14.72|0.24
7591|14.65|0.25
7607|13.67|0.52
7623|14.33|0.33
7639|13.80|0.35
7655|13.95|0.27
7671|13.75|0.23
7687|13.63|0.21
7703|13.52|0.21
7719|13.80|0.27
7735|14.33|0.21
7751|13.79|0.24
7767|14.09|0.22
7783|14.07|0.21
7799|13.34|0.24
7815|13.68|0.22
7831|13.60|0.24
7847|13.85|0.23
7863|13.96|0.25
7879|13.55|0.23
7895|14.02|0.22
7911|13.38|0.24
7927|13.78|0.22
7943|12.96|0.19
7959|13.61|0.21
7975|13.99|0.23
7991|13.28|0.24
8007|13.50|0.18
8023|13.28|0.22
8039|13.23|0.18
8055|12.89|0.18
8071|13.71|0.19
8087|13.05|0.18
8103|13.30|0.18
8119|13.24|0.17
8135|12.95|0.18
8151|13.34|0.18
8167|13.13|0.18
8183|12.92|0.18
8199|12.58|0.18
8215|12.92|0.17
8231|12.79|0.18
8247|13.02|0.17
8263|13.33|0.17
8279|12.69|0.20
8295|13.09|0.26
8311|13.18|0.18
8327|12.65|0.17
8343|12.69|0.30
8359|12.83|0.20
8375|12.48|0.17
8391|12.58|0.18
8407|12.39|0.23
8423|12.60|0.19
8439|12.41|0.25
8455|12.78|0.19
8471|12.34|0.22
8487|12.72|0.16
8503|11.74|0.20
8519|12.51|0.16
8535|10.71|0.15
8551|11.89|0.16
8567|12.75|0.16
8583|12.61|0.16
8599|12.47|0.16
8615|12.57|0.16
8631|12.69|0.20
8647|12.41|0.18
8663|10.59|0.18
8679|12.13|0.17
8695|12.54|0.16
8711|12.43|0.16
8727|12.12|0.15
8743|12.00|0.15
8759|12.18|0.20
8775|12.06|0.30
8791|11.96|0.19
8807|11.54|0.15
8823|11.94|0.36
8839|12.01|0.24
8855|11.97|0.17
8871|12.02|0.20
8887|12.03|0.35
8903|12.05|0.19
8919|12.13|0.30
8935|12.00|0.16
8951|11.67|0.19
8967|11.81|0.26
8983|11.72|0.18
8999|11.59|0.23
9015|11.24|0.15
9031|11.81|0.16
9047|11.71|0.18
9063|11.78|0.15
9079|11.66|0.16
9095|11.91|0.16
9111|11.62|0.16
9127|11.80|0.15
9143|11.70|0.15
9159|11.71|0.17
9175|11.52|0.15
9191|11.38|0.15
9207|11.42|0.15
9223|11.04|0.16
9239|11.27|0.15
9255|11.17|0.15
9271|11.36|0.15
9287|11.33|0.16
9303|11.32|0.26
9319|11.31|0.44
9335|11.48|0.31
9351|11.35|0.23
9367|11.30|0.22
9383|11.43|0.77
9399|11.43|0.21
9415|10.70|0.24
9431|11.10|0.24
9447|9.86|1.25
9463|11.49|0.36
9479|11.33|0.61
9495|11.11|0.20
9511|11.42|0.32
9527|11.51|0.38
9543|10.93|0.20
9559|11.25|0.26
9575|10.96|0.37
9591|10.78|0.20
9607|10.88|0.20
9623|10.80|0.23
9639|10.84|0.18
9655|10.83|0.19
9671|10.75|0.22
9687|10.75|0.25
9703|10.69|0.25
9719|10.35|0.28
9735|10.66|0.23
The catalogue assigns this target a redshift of 0.00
